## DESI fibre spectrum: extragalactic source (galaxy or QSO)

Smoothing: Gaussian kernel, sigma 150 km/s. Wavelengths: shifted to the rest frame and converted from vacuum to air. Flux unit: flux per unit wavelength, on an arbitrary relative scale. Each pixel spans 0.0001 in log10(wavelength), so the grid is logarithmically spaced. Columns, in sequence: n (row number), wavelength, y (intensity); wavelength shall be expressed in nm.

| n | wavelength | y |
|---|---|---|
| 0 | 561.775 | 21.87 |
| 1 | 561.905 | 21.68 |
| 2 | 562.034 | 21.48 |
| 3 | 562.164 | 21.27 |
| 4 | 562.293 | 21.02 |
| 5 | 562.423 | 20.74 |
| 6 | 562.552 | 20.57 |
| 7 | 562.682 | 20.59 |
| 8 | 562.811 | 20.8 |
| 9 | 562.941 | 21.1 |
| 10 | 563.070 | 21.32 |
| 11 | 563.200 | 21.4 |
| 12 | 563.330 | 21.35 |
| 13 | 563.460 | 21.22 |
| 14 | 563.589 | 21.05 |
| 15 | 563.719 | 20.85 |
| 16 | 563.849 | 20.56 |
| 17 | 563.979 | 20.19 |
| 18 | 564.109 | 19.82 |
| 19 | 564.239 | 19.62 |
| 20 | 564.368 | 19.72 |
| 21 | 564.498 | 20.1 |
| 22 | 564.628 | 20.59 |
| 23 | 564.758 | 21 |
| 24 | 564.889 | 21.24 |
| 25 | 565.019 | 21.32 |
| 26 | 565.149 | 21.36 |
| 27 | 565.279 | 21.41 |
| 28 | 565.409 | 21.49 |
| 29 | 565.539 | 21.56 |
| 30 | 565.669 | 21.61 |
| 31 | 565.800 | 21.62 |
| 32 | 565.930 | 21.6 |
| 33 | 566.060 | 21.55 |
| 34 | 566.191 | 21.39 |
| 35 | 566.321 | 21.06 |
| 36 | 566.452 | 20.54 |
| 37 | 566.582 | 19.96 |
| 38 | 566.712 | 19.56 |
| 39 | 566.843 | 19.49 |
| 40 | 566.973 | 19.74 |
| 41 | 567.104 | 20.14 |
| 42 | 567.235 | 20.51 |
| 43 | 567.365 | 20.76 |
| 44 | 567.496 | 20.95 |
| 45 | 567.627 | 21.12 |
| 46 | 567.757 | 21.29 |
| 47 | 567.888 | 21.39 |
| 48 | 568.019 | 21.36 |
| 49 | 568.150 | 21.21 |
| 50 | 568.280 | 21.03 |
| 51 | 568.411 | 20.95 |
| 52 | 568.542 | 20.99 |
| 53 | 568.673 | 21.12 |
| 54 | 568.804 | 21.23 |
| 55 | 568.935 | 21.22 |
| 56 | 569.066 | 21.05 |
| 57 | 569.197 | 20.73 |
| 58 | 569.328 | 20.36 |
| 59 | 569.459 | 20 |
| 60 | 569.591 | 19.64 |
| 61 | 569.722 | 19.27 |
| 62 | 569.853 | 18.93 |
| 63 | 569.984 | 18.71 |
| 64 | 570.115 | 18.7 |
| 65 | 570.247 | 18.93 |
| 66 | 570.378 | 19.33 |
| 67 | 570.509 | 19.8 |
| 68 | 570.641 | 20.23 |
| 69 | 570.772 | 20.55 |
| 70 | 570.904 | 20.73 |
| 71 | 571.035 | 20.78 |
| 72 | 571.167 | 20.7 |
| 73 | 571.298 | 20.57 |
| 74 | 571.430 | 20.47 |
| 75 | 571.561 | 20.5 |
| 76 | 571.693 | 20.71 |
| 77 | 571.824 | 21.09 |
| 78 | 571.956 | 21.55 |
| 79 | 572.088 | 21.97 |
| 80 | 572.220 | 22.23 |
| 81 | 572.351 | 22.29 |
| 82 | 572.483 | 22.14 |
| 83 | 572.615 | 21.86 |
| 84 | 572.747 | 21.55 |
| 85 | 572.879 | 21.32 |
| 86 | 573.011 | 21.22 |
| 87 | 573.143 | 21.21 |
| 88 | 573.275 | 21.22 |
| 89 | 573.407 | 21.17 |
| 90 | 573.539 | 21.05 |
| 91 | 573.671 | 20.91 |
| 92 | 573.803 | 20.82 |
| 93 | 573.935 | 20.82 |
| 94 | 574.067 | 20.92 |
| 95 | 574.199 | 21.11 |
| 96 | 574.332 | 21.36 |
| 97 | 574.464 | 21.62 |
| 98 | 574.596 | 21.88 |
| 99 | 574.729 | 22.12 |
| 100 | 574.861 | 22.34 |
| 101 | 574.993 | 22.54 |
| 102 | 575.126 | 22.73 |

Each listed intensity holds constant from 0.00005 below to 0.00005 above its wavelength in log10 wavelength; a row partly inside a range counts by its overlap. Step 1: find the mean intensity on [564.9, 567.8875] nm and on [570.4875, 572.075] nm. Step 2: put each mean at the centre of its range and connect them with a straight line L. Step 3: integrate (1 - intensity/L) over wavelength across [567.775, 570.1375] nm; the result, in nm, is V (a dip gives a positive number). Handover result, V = 0.04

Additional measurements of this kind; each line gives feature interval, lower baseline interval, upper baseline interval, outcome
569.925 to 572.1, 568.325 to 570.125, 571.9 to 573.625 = 0.07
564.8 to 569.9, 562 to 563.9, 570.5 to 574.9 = 0.07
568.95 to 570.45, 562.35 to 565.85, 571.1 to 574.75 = 0.11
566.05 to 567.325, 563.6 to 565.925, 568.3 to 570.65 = 0.01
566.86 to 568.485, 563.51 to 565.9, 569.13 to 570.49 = -0.06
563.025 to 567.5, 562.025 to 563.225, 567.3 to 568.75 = 0.06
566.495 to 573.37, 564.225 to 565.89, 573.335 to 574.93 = 0.18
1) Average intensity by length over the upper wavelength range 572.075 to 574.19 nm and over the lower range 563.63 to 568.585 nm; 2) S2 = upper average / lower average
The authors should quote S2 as 1.03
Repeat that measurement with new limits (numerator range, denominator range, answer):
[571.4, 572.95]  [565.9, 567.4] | 1.05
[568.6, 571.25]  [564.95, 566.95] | 0.96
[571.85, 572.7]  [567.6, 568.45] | 1.03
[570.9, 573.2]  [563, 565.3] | 1.02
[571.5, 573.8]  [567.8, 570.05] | 1.04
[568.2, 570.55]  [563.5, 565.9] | 0.96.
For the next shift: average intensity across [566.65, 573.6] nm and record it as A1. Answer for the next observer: 20.7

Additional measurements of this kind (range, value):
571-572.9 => 21.3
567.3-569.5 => 21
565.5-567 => 20.8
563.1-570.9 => 20.6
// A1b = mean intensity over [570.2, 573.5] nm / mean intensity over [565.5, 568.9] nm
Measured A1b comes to 1.0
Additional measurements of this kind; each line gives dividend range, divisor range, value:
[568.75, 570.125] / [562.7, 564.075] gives 0.96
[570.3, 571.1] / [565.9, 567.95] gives 0.98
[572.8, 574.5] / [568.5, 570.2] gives 1.05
